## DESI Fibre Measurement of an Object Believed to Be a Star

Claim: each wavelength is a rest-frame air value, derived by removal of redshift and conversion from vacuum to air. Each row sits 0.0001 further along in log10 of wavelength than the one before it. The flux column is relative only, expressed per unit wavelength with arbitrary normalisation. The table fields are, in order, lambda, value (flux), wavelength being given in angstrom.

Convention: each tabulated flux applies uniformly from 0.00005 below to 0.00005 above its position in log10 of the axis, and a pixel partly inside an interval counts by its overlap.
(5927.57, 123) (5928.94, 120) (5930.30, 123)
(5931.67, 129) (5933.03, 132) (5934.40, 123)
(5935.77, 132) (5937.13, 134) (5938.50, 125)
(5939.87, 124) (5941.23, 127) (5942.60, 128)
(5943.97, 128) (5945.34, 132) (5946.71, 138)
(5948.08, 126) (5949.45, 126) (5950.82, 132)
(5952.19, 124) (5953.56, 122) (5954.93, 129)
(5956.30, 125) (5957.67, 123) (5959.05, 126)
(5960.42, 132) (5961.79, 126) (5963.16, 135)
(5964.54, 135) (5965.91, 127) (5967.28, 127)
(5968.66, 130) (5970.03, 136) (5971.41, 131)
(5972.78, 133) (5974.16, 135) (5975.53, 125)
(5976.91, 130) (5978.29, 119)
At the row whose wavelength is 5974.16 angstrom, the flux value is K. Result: 135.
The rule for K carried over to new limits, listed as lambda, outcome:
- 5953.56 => 122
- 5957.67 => 123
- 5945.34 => 132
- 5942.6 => 128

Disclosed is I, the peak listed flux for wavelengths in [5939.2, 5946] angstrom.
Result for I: 132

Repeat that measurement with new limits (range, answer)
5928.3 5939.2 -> 134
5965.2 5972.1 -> 136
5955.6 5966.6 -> 135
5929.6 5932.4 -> 129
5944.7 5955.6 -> 138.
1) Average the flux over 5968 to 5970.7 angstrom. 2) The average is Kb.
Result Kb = 133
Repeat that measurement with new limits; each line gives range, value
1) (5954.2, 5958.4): 126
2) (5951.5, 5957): 125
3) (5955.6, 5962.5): 126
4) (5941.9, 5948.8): 130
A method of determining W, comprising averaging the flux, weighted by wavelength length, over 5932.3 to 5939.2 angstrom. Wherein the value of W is 129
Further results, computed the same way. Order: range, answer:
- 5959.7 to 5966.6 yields 131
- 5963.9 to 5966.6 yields 131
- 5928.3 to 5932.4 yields 124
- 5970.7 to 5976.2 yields 131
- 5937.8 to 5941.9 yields 125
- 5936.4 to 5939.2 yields 130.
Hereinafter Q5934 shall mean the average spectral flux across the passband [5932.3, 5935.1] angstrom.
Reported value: 127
